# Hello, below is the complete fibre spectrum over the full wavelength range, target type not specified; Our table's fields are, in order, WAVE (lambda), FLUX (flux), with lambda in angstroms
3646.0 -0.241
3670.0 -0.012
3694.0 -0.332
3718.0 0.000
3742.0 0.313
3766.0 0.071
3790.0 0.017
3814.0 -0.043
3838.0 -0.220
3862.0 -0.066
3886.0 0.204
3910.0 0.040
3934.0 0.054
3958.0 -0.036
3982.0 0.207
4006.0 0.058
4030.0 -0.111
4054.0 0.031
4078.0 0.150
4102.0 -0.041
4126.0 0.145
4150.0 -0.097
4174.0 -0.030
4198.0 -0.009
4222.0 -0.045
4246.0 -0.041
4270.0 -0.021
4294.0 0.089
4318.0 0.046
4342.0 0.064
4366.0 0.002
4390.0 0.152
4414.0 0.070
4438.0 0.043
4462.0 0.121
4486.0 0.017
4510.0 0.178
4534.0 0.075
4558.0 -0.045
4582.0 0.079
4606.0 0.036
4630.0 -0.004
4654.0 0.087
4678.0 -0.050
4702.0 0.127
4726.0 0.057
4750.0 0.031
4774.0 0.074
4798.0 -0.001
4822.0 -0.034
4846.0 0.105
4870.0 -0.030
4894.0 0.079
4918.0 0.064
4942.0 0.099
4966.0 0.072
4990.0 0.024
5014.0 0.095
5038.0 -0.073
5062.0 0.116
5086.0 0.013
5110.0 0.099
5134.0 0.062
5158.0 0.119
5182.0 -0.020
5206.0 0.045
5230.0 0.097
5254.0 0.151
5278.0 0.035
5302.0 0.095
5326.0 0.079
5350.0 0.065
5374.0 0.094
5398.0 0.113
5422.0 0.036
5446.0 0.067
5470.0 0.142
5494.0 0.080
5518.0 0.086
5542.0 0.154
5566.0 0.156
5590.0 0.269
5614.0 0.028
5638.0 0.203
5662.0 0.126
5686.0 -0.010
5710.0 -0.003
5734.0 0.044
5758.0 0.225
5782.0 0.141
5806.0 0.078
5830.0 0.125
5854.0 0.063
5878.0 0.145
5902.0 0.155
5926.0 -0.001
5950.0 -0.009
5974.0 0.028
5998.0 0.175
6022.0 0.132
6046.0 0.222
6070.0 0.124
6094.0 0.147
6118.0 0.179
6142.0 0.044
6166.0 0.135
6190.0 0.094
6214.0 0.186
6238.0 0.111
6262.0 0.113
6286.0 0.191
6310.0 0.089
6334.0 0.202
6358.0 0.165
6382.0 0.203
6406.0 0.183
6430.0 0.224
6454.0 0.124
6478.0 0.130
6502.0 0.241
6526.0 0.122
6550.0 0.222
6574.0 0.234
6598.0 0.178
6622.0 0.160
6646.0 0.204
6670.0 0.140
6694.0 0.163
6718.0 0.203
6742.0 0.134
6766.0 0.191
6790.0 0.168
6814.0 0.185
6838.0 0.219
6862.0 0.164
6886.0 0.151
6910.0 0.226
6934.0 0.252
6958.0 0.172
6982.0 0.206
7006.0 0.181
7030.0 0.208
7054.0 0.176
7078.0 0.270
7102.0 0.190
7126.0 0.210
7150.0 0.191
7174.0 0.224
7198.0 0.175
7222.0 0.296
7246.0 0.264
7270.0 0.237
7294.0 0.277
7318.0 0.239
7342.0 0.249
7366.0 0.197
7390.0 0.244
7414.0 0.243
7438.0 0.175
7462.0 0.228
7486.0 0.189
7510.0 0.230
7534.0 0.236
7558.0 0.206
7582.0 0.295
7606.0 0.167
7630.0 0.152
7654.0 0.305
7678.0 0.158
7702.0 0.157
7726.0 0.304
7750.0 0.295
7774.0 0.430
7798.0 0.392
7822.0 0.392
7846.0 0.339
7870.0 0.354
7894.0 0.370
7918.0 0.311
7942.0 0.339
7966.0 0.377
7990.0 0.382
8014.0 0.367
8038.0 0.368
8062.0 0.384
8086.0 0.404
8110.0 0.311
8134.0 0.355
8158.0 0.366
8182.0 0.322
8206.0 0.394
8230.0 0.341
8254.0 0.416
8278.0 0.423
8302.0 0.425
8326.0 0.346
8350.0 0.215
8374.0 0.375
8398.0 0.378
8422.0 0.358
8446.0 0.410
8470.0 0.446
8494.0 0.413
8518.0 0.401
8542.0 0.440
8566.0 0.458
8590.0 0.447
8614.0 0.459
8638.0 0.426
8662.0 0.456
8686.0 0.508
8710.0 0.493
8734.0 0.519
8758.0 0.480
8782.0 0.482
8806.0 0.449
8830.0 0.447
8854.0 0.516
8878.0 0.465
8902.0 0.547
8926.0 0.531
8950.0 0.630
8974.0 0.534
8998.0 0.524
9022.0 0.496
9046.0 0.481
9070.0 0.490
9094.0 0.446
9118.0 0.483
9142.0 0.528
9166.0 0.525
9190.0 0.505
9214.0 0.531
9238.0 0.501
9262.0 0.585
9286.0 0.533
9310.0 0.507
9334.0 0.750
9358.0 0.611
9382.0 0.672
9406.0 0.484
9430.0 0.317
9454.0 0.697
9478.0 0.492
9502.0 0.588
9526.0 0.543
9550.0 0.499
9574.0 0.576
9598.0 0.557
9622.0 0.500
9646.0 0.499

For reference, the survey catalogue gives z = 0.94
